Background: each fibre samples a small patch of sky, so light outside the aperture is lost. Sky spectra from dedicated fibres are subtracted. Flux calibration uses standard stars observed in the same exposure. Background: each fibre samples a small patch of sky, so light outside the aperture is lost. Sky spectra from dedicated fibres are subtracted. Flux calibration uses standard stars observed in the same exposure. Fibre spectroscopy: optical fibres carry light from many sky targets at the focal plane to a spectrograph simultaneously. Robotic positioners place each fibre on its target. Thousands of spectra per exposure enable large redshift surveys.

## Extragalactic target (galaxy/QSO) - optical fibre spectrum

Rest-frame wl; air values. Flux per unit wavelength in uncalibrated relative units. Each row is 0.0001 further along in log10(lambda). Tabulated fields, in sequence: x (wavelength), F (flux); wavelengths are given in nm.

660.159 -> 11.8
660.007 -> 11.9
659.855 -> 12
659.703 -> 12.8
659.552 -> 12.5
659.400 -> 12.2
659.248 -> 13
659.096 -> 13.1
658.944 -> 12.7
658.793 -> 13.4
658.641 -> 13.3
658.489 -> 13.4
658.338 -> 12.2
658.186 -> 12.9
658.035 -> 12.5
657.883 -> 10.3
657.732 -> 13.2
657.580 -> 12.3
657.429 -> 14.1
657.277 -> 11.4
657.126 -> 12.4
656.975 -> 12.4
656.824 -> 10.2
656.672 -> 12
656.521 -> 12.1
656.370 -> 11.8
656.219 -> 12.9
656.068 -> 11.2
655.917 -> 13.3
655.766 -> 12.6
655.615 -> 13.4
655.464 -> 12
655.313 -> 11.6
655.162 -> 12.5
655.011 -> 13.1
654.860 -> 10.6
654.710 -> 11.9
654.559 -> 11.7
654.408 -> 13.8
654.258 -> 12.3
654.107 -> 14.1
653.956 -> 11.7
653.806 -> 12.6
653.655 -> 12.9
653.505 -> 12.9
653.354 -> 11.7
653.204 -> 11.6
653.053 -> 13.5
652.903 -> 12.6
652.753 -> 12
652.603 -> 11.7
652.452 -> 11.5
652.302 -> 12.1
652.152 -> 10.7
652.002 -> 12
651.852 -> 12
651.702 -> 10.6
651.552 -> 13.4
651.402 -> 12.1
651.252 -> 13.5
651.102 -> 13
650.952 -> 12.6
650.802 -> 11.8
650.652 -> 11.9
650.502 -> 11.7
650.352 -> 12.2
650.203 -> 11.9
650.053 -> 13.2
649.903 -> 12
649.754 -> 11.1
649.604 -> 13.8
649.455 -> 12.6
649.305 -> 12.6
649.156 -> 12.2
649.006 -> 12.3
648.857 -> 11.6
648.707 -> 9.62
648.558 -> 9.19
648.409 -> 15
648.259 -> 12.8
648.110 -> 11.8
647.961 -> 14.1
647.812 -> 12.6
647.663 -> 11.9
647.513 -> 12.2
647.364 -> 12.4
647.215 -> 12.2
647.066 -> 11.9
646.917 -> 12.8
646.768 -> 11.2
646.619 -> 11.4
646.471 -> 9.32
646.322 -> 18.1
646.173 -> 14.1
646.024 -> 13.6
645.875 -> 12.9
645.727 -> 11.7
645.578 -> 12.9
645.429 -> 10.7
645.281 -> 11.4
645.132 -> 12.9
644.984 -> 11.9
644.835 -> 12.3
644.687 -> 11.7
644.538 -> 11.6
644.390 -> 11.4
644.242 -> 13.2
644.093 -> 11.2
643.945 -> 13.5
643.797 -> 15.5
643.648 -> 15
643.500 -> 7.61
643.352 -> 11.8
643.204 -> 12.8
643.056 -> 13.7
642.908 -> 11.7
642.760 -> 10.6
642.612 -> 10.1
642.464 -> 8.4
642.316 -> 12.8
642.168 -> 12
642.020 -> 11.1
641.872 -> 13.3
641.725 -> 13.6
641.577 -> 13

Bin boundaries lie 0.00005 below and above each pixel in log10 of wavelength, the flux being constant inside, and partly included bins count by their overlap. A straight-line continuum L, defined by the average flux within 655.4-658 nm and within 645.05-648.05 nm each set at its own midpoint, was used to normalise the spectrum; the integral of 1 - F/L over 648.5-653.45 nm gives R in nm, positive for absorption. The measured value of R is 0.144 nm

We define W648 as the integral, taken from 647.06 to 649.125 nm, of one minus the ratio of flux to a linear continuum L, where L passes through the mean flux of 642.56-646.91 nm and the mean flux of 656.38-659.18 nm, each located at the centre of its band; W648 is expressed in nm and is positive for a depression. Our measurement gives 0.03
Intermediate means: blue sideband 12.3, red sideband 12.4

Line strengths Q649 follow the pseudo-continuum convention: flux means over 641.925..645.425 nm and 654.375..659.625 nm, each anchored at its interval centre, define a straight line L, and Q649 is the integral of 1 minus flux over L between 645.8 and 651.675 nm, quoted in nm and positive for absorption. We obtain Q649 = -0.16 nm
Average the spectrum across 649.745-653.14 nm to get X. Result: 12.2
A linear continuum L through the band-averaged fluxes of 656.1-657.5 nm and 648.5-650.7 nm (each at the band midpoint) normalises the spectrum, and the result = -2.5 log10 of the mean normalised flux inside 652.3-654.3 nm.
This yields -0.03 mag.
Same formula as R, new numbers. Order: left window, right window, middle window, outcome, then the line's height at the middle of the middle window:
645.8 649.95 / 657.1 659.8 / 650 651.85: 0.026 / 12.5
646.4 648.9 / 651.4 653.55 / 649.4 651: -0.039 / 12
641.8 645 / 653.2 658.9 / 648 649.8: 0.006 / 12.1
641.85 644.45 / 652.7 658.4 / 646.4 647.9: 0.032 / 12.1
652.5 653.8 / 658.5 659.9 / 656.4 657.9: 0.067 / 12.7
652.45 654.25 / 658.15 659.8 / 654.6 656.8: 0.078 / 12.6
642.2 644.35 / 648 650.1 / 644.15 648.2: -0.103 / 12.1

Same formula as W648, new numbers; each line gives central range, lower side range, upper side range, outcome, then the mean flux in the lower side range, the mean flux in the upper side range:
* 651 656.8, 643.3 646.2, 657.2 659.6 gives 0.13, 12.3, 12.7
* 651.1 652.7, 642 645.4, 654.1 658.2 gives 0.02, 11.9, 12.3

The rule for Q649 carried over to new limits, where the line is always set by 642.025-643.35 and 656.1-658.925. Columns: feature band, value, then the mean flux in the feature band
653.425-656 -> -0.067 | 12.5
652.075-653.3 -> 0.013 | 12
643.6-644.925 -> -0.134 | 12.8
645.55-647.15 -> -0.136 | 12.7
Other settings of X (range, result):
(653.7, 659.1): 12.4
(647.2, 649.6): 12.2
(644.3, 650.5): 12.3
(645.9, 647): 12.9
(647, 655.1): 12.2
